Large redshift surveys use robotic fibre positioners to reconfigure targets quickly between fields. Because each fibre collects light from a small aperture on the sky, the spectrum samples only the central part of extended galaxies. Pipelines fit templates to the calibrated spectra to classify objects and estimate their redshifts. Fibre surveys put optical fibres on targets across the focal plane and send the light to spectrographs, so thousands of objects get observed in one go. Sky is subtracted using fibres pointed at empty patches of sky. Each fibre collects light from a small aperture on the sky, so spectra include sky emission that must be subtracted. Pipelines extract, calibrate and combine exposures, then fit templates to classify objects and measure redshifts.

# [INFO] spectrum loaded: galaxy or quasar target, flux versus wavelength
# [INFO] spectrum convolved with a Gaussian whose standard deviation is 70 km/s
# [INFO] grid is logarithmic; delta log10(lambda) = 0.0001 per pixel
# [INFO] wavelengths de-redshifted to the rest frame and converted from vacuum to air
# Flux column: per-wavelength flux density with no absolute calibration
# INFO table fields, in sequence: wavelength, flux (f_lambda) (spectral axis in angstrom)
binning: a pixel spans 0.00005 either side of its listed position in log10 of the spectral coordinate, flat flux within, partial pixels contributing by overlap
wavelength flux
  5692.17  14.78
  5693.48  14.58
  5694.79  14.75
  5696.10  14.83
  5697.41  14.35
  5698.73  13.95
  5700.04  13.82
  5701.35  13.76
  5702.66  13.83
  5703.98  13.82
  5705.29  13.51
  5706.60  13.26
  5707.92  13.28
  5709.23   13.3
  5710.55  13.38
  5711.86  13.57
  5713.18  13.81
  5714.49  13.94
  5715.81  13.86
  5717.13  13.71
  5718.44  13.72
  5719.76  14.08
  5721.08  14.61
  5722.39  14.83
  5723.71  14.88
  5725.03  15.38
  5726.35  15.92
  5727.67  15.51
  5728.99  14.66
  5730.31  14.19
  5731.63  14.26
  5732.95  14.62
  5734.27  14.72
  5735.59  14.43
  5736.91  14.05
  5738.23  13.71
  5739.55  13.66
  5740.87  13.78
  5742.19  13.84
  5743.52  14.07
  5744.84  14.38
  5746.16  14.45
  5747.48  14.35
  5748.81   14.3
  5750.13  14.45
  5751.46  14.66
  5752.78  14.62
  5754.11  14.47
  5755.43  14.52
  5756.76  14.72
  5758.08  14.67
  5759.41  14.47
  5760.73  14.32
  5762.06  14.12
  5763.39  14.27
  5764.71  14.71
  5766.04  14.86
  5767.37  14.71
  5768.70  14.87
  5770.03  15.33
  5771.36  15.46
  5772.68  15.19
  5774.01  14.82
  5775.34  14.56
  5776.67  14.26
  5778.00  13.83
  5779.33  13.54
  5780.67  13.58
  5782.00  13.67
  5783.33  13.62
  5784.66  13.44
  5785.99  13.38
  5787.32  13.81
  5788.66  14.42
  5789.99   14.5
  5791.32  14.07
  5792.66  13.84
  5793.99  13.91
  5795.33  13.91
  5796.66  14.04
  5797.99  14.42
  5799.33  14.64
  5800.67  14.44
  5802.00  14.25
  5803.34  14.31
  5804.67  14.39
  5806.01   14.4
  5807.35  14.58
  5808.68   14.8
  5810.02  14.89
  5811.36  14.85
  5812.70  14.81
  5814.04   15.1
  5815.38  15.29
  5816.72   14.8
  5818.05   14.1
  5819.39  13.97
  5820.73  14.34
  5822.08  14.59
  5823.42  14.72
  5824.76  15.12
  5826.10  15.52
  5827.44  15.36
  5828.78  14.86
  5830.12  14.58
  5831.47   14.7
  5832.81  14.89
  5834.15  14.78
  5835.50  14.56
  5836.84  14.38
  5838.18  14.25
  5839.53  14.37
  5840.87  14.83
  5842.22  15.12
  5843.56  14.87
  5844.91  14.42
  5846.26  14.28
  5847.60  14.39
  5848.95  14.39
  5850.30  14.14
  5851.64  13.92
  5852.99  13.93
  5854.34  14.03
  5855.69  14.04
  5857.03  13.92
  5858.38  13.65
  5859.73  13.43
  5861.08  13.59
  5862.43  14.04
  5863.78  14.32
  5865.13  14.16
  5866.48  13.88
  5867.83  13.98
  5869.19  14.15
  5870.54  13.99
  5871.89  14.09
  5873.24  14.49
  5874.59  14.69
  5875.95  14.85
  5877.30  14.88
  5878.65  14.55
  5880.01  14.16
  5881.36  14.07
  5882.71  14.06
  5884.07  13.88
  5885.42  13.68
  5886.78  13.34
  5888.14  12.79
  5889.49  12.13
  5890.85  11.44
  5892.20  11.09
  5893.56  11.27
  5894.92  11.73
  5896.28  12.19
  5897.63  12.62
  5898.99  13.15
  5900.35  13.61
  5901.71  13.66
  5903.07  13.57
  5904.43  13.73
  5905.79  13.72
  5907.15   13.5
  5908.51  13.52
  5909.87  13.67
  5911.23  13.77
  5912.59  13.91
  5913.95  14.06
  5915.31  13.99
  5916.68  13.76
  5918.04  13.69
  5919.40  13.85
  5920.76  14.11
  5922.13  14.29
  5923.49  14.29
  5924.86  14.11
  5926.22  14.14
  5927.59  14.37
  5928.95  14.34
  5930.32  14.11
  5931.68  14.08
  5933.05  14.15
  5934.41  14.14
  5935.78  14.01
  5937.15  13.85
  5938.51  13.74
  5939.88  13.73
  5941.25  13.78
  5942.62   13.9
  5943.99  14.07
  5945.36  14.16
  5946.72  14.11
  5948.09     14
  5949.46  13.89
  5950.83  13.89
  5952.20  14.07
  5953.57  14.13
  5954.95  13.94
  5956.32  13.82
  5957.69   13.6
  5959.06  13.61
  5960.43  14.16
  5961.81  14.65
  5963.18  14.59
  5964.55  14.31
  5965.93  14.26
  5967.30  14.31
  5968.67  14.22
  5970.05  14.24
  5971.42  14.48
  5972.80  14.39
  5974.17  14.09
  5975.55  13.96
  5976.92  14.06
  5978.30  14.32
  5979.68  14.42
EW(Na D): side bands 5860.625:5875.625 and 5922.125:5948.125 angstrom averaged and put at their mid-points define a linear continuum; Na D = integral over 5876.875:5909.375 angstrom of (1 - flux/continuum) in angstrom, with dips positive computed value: 2.18 angstrom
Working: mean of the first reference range 14.1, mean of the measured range 13.2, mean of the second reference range 14.1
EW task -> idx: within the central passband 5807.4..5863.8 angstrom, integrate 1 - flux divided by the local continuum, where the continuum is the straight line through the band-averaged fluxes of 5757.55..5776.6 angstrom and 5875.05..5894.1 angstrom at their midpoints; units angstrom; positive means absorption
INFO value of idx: -2.38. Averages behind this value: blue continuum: 14.7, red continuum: 13.3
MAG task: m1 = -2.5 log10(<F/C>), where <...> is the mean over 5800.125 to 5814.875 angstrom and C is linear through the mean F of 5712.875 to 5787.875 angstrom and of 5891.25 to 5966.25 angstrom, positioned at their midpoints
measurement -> -0.03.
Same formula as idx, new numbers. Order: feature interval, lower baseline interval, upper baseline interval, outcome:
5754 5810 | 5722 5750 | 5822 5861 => 0.50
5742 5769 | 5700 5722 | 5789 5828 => -0.70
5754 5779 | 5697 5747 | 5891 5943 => -1.11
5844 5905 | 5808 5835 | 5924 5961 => 3.36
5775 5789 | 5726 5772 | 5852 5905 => 0.46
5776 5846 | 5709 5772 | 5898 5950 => -1.06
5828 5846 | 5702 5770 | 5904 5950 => -0.69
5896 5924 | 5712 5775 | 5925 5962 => 0.83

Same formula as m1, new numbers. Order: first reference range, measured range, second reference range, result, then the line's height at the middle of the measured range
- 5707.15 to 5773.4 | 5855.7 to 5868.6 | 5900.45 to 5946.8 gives 0.01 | 14.1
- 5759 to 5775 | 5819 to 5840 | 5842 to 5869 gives -0.03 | 14.3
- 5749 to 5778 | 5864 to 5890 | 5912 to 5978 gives 0.02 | 14.3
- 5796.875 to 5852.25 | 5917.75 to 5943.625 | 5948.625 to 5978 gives 0.02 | 14.2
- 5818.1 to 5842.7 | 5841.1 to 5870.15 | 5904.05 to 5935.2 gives 0.03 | 14.5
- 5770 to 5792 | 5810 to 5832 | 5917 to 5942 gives -0.05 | 14.1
